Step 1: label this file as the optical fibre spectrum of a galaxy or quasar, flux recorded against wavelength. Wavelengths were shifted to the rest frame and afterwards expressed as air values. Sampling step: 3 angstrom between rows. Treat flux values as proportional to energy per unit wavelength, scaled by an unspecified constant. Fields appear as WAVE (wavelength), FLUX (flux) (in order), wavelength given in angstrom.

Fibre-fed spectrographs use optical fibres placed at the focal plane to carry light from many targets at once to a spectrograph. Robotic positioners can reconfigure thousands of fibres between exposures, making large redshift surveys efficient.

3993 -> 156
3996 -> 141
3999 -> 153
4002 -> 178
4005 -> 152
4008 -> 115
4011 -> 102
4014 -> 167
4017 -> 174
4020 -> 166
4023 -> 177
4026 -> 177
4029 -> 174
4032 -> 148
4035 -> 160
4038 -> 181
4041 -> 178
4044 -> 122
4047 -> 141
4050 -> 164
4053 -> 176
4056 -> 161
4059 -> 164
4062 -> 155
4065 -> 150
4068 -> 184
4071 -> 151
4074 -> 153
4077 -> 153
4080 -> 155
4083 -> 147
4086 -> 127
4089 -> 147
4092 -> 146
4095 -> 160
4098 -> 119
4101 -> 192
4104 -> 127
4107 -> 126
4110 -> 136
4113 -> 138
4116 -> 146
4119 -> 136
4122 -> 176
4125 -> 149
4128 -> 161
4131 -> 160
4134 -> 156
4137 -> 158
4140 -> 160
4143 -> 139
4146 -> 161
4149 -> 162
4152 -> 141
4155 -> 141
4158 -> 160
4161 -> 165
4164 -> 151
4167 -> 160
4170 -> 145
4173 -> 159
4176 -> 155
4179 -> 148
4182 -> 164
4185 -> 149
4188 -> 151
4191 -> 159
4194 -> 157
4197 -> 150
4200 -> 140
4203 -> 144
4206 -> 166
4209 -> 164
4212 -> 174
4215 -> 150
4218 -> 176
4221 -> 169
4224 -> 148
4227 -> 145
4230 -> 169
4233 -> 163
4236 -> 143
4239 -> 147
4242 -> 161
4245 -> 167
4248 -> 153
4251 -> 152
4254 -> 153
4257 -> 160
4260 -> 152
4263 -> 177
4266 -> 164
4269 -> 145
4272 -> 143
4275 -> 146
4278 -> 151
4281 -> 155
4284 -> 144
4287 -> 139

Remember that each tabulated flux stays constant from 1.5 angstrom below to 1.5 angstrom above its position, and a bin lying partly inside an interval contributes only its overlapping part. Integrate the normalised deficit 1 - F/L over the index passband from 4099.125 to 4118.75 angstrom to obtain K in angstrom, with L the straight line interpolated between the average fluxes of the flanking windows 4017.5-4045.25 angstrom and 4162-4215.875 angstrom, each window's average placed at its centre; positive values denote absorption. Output 2.1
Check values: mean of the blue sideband 165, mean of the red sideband 155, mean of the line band 143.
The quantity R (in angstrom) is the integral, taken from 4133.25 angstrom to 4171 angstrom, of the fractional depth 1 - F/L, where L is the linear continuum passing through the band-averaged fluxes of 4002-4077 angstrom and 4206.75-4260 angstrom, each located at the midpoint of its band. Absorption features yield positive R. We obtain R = 1.1 angstrom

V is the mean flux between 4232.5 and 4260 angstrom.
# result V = 155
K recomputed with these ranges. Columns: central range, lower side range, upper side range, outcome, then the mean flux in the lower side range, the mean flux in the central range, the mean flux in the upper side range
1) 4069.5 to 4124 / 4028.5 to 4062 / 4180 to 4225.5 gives 4.4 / 160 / 146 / 157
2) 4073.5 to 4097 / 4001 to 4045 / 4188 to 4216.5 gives 1.4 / 158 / 148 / 156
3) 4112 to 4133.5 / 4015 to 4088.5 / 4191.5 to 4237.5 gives 0.8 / 160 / 153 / 157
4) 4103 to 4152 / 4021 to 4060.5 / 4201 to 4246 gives 3.6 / 163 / 149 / 159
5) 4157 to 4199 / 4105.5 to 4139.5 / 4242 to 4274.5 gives -0.7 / 150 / 155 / 156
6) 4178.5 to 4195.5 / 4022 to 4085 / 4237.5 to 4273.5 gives 0.3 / 160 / 155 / 156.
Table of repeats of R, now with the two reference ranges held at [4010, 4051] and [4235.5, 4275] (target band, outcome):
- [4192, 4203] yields 0.53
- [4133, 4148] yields 0.25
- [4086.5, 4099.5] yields 1.38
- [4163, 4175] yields 0.23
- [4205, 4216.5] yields -0.54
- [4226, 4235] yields -0.19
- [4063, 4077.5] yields 0.06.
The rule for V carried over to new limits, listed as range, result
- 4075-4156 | 149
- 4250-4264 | 158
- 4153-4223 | 156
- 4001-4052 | 157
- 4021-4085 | 160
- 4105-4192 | 152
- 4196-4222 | 159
